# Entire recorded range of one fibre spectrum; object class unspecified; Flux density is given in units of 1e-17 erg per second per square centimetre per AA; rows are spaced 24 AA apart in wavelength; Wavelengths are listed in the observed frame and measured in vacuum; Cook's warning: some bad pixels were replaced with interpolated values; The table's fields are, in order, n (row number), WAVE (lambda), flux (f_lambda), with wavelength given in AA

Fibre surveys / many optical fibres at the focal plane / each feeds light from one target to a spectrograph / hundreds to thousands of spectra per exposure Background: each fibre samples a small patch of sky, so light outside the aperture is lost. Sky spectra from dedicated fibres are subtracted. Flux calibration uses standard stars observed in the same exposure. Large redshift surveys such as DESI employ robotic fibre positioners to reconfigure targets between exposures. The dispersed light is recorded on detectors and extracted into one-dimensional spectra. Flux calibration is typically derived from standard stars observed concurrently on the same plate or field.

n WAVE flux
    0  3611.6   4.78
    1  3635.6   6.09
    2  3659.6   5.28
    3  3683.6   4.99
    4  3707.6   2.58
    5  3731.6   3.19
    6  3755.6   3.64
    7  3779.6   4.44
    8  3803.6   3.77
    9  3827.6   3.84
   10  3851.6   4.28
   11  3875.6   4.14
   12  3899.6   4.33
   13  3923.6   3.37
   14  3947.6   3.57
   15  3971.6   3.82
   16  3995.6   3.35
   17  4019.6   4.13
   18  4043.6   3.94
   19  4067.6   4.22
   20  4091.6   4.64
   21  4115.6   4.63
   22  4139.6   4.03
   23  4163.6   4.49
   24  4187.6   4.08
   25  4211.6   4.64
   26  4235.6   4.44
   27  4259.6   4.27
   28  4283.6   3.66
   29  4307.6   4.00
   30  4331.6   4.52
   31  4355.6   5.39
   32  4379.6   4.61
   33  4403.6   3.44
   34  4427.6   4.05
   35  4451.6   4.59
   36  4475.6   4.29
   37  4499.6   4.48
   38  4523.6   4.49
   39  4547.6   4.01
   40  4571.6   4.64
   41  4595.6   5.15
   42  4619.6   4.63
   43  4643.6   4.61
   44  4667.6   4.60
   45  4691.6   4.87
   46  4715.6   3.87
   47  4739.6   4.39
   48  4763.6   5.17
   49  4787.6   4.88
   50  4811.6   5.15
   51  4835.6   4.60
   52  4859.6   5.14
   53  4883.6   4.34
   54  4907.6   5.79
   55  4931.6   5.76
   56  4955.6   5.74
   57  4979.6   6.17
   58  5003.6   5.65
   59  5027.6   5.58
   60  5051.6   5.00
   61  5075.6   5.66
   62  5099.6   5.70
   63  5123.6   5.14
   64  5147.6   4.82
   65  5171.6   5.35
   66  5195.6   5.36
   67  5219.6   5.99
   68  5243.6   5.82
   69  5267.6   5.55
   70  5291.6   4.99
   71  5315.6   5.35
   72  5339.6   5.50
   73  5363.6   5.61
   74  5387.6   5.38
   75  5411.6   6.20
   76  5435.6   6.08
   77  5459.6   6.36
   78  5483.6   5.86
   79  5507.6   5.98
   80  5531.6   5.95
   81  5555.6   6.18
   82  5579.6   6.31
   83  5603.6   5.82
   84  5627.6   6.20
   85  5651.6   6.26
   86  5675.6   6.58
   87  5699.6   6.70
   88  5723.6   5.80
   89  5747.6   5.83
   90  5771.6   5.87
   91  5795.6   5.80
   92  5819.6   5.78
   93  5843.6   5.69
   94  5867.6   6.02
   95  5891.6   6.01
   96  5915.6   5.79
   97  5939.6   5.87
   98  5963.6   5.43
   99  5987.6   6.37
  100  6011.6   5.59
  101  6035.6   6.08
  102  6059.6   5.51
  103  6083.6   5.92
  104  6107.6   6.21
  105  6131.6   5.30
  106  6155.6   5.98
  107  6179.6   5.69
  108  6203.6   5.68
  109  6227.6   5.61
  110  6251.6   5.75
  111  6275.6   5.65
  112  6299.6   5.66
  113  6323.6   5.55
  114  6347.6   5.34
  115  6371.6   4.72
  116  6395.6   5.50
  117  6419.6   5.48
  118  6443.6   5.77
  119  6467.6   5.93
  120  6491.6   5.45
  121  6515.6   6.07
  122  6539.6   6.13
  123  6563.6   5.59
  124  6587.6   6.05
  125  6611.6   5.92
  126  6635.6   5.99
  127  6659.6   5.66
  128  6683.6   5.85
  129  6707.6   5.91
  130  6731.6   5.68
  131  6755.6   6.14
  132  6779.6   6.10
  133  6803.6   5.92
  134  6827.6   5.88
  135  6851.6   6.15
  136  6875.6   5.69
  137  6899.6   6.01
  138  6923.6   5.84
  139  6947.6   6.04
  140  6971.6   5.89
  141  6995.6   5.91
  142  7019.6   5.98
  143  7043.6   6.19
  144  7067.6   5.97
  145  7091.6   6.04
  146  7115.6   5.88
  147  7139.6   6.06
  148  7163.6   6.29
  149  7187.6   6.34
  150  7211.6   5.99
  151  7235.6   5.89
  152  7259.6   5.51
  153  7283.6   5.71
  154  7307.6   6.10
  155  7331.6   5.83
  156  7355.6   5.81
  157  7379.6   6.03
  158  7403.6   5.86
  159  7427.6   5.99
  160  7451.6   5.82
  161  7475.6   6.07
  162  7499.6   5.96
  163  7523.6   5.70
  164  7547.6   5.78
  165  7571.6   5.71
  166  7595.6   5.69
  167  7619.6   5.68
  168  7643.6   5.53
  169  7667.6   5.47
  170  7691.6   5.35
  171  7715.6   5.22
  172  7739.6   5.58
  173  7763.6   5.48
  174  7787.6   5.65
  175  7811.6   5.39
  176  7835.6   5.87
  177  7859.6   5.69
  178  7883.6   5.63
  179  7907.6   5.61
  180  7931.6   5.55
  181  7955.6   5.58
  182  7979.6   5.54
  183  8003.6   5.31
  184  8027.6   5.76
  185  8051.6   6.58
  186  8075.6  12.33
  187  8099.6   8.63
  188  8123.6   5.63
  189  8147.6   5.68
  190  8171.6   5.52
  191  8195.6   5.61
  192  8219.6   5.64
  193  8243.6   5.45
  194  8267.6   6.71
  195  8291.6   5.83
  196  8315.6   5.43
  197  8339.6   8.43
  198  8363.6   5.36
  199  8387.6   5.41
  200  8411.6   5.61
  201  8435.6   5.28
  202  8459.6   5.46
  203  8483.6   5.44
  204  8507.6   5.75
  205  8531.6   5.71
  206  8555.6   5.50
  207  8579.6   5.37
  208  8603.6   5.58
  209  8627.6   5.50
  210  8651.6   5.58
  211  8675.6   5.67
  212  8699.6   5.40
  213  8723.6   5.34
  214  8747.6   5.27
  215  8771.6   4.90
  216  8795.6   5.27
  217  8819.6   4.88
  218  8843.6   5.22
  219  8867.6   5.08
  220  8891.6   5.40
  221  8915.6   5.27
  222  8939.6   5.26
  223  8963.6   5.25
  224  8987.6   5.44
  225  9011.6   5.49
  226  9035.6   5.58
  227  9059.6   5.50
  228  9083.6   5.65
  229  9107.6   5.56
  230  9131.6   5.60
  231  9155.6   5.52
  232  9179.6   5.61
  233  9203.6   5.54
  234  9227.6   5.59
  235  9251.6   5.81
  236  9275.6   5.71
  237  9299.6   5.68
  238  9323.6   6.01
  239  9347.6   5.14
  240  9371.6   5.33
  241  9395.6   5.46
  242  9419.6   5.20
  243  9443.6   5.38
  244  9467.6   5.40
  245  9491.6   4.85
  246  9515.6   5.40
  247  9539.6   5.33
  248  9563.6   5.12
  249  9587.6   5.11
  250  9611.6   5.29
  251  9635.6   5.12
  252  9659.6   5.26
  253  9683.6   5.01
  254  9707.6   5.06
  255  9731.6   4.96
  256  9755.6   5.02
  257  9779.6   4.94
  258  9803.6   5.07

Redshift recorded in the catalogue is 0.23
